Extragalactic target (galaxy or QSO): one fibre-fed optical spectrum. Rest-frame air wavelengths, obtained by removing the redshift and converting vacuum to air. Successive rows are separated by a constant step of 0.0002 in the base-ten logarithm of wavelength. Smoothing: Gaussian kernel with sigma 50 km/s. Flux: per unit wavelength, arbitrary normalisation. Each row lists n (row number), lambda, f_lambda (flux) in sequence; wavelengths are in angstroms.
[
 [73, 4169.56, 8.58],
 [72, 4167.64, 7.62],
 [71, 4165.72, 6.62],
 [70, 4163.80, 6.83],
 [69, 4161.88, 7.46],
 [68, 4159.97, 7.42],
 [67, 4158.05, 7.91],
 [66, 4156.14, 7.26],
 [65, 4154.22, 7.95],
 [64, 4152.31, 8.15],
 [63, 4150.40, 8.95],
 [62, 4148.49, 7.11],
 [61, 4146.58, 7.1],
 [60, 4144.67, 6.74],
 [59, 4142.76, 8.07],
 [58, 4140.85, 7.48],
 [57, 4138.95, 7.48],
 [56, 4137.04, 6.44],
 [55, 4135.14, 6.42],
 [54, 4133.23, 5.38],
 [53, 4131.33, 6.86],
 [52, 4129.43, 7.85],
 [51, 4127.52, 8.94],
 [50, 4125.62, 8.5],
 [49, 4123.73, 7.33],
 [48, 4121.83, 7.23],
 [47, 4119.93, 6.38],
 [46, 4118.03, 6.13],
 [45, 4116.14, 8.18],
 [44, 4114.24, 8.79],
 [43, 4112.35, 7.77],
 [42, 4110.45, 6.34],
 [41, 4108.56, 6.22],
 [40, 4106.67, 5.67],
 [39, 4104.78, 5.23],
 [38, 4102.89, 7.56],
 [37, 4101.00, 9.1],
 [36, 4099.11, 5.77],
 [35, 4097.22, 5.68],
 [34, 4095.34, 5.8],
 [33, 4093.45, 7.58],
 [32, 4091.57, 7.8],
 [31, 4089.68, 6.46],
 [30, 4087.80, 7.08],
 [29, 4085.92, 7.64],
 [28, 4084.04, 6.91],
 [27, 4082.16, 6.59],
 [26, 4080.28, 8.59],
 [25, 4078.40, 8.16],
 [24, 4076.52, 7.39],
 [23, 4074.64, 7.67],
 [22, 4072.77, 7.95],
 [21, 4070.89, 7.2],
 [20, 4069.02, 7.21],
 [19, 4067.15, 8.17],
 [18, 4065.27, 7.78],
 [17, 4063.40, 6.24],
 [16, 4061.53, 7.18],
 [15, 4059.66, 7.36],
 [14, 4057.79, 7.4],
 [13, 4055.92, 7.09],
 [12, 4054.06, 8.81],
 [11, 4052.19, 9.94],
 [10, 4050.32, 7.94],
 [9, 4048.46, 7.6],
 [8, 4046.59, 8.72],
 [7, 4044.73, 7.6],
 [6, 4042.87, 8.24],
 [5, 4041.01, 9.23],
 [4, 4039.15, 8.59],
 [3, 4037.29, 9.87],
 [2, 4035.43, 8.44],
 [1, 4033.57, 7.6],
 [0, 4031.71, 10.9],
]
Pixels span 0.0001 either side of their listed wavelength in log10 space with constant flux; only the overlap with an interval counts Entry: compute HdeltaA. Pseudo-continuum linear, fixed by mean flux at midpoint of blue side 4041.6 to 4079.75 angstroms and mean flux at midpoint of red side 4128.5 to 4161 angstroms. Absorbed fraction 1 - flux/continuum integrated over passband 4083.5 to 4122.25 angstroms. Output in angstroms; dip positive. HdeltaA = 3.3 angstroms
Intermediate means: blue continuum 7.8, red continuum 7.33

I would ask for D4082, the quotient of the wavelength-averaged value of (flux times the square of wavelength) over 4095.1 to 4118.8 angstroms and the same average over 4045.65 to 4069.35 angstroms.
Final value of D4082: 0.89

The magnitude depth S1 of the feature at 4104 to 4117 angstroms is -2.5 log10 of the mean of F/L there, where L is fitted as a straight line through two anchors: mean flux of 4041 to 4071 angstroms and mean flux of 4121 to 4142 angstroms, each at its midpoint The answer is 0.080 mag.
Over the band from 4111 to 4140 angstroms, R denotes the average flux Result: 7.3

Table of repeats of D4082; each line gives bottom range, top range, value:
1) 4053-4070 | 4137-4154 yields 1.05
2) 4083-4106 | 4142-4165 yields 1.13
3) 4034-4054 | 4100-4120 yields 0.85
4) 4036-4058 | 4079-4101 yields 0.85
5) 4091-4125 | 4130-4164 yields 1.07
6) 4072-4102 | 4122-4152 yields 1.04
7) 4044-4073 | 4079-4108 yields 0.91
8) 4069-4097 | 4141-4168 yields 1.07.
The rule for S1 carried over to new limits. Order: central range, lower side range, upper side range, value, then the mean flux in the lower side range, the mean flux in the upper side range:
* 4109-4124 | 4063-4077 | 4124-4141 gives 0.01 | 7.5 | 7.26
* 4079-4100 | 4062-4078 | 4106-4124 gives 0.05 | 7.47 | 7.01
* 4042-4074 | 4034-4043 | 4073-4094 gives 0.06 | 8.86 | 7.46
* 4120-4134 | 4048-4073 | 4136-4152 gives 0.01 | 7.7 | 7.45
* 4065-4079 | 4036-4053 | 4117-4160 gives 0.08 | 8.62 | 7.35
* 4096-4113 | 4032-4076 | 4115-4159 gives 0.17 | 8.03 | 7.39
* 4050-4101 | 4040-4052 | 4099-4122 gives 0.05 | 8.33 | 6.98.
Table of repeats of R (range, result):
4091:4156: 7.17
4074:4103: 7.22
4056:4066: 7.17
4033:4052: 8.46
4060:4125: 7.15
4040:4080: 7.86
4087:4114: 6.77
